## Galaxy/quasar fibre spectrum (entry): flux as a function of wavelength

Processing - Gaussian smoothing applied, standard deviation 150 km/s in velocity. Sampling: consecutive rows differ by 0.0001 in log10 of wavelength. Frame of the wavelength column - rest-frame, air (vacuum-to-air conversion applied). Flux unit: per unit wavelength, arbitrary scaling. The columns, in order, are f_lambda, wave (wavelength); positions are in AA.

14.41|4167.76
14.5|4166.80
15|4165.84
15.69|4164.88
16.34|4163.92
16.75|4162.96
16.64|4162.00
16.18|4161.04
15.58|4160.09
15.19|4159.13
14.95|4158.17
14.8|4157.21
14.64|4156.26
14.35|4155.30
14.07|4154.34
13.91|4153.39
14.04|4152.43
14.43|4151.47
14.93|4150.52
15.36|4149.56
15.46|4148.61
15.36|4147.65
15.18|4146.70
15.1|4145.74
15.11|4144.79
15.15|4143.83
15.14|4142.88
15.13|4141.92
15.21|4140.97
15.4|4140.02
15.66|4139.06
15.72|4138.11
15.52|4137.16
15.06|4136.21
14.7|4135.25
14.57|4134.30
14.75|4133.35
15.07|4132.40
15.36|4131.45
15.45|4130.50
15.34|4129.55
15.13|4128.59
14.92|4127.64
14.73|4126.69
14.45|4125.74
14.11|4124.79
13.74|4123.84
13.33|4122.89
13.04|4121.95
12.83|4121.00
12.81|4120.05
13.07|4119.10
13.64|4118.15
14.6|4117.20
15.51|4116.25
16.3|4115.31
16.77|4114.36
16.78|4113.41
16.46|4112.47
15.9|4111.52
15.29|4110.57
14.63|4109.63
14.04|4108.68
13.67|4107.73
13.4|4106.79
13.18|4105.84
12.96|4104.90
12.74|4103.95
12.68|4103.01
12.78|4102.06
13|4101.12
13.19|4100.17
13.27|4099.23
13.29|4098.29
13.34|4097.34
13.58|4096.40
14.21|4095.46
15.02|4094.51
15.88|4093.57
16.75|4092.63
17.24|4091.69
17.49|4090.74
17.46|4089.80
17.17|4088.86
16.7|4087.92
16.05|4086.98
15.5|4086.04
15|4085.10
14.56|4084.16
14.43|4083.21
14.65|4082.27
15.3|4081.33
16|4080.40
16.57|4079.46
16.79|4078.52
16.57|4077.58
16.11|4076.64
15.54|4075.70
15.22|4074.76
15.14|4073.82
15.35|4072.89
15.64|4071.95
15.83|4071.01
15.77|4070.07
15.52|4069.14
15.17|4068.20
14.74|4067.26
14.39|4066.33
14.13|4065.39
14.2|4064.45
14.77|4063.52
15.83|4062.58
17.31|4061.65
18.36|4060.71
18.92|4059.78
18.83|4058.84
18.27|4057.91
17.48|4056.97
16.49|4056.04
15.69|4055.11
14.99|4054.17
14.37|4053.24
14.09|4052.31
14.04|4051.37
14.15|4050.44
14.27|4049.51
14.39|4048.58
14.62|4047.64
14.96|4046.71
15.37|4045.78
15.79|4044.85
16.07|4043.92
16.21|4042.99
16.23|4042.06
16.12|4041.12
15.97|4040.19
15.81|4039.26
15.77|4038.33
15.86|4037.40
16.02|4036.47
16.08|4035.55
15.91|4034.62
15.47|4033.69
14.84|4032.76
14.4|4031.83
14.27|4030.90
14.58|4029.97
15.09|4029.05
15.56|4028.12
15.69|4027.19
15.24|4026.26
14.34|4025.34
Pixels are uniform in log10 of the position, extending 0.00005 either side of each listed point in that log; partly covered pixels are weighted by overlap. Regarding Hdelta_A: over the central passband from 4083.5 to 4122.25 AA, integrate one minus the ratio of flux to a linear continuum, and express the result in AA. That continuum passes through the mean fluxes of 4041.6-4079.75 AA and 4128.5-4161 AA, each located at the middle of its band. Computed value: 1.7 AA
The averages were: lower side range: 15.7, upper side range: 15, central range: 14.7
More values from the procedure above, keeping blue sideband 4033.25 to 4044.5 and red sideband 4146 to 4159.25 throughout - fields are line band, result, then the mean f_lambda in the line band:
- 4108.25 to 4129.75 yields 0.6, 14.7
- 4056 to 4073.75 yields -0.5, 16.1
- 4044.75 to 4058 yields 0.6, 15.2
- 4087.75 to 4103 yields 0.4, 14.9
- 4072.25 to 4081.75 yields -0.2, 15.9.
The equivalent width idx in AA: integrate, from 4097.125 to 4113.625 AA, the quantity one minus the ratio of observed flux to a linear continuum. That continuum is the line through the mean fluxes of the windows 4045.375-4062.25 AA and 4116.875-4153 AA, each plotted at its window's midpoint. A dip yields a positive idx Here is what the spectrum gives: 1.4 AA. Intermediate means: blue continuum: 15.9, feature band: 13.9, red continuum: 14.7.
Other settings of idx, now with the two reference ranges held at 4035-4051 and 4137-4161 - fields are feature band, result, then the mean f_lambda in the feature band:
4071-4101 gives -0.2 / 15.4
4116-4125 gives 0.9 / 13.6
